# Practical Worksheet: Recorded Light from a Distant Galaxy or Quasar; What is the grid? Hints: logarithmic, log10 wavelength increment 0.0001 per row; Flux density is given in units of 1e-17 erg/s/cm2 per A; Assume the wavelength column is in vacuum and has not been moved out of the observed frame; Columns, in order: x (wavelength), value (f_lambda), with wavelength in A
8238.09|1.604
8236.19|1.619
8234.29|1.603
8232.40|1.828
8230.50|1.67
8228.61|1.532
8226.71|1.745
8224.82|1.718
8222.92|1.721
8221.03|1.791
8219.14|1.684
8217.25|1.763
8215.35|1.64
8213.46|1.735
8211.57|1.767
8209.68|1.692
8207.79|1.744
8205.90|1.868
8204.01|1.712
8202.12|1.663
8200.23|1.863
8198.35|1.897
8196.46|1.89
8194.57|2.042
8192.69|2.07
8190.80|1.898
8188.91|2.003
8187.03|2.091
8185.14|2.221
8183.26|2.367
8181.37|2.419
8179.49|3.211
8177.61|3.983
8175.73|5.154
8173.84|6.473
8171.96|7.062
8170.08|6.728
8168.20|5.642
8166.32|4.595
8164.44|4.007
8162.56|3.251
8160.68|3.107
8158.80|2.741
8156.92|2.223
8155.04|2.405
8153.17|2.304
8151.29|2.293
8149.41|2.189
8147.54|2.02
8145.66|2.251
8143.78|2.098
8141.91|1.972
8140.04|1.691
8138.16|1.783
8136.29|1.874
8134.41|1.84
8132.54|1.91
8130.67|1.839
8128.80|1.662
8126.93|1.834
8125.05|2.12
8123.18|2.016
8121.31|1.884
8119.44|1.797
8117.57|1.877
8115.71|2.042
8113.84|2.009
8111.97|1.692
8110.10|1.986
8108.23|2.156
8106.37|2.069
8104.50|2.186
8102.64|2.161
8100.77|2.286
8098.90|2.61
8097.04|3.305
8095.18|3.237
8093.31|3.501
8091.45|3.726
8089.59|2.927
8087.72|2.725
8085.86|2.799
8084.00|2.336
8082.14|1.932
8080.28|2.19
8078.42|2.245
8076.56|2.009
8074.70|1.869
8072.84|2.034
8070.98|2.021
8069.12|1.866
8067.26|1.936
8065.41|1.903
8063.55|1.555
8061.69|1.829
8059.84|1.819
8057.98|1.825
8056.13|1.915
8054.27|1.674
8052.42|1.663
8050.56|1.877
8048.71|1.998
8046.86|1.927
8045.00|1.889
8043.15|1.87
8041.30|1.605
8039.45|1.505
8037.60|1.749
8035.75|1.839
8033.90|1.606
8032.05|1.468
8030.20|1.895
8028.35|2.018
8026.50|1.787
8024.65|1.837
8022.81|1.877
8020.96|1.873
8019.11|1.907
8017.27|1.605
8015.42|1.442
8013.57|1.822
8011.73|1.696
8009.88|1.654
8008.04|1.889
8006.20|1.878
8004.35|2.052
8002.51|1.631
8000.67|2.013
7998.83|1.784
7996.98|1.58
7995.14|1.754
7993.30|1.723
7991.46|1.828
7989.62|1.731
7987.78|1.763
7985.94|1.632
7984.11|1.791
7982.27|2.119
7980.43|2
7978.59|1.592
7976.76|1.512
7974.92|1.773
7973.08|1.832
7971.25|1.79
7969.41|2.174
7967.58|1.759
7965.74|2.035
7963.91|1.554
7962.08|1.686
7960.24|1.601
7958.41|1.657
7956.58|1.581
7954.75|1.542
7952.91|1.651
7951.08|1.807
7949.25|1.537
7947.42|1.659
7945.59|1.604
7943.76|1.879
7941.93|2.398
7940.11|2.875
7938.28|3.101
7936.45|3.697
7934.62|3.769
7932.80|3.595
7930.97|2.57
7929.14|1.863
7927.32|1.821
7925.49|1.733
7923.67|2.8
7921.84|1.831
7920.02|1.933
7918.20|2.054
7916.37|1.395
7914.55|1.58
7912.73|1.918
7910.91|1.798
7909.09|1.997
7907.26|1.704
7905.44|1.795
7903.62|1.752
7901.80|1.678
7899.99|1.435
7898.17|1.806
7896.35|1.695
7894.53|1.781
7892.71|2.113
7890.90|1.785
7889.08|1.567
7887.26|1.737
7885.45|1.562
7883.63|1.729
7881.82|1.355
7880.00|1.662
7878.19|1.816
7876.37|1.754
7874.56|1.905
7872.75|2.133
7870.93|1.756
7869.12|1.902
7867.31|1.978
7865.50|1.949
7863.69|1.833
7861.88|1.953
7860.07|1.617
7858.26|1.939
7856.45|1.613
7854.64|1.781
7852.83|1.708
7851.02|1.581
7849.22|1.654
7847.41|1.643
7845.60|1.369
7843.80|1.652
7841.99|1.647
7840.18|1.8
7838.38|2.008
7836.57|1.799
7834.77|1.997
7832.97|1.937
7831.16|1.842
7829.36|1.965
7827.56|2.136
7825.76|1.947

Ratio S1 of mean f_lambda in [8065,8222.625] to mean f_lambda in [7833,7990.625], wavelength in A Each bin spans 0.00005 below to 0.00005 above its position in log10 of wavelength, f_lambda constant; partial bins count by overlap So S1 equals 1.31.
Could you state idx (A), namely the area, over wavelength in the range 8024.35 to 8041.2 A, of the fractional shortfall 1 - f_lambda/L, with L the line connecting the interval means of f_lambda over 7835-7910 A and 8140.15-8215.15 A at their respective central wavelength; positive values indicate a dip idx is 4.2 A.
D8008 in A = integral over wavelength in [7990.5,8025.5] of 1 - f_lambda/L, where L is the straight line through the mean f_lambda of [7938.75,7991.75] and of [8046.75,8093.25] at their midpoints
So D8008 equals 3.0 A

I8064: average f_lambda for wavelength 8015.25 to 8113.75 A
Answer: 2.07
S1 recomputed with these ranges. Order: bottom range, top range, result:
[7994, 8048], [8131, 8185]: 1.79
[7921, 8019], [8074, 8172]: 1.30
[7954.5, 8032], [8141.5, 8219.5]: 1.56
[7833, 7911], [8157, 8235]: 1.51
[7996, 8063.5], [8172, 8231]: 1.29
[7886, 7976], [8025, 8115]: 1.07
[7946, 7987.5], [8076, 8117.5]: 1.41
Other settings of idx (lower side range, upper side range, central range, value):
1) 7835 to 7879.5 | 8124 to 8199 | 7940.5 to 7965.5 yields 4.4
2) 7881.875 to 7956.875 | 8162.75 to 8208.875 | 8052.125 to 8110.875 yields 10.0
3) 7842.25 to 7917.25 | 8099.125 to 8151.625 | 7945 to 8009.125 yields 2.8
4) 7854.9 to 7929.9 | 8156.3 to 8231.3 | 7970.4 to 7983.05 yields 1.6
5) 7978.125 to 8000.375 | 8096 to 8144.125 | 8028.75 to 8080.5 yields 1.9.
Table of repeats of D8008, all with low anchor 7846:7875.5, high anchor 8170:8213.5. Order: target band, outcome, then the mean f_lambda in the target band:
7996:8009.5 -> 2.4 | 1.83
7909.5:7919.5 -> 1.0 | 1.77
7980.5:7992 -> 1.8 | 1.82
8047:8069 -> 5.1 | 1.82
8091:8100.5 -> -2.7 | 3.18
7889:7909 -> 1.6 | 1.75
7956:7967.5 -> 2.2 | 1.69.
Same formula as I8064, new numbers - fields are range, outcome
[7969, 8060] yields 1.79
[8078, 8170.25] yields 2.49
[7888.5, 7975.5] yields 1.98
